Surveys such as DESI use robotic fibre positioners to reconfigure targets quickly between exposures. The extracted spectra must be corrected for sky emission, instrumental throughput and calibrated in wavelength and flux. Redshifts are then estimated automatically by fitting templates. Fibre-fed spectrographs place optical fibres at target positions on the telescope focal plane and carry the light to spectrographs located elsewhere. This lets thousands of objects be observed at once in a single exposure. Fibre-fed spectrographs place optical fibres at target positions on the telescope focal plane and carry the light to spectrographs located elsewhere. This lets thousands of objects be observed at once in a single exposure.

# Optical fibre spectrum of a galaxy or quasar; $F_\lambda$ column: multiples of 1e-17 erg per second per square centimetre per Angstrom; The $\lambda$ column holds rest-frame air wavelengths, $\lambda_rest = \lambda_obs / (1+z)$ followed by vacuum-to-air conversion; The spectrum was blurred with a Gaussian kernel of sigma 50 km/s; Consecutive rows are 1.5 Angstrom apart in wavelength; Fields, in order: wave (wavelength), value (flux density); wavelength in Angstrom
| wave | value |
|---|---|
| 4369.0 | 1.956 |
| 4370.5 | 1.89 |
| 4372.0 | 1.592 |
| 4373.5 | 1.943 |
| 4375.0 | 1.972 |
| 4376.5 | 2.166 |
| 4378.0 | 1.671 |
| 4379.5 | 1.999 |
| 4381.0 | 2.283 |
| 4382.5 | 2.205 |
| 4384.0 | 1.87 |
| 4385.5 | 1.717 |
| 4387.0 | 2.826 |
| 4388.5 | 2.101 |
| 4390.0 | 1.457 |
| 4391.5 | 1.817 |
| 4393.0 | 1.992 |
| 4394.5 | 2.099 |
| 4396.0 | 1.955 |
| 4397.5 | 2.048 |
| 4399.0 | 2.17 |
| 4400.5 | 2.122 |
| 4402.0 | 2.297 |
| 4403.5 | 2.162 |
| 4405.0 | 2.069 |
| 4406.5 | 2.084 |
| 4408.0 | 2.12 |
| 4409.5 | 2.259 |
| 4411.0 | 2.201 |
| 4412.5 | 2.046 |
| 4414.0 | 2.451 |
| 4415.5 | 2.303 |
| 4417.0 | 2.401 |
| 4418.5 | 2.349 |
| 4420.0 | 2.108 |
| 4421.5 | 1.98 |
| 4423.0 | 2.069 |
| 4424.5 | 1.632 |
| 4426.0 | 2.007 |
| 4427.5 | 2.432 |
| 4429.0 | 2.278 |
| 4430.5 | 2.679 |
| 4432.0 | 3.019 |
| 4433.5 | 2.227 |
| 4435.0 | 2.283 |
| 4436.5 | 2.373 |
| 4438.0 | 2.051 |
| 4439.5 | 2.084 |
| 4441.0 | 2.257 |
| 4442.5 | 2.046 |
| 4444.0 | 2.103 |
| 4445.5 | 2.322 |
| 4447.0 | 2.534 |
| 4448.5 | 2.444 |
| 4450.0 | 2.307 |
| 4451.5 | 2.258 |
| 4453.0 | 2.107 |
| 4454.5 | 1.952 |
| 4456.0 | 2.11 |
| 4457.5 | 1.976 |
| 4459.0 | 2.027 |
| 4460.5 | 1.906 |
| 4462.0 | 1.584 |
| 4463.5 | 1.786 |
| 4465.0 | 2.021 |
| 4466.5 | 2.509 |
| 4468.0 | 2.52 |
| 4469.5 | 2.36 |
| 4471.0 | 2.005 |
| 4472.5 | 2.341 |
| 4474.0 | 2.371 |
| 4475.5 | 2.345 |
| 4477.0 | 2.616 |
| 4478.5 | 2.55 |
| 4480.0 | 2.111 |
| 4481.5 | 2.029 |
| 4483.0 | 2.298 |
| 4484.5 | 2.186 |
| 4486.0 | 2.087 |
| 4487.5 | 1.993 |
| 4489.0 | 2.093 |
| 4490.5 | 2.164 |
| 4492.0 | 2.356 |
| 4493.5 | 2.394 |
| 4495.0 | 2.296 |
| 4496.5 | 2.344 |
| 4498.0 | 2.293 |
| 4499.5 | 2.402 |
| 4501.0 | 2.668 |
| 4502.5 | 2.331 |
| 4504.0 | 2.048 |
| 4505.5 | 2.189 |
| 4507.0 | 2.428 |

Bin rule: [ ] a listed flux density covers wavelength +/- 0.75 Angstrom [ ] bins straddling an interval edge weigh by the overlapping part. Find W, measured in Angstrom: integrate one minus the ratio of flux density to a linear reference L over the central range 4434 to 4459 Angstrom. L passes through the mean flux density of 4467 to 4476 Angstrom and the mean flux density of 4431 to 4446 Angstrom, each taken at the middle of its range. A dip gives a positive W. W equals 1.1 Angstrom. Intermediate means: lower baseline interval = 2.28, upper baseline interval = 2.33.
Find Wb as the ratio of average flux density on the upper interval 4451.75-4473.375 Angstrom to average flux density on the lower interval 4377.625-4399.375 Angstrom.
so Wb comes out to 1.0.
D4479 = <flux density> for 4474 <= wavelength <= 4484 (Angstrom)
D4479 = 2.32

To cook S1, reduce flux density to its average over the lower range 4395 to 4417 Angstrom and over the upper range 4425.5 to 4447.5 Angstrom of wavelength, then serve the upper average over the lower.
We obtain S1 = 1.1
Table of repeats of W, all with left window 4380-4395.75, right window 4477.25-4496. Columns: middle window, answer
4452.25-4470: 0.9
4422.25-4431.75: -0.5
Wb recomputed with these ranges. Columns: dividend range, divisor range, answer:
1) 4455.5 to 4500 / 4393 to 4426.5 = 1.03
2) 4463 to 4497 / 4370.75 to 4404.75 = 1.12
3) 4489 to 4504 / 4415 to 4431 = 1.06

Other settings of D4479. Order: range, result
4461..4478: 2.22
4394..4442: 2.21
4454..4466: 1.93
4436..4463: 2.13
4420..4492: 2.2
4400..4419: 2.22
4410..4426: 2.15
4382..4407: 2.06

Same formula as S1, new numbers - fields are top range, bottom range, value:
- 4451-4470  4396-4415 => 0.96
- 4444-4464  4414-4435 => 0.93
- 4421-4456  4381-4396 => 1.11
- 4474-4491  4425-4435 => 0.93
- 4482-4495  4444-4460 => 1.00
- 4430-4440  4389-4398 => 1.26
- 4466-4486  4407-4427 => 1.08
